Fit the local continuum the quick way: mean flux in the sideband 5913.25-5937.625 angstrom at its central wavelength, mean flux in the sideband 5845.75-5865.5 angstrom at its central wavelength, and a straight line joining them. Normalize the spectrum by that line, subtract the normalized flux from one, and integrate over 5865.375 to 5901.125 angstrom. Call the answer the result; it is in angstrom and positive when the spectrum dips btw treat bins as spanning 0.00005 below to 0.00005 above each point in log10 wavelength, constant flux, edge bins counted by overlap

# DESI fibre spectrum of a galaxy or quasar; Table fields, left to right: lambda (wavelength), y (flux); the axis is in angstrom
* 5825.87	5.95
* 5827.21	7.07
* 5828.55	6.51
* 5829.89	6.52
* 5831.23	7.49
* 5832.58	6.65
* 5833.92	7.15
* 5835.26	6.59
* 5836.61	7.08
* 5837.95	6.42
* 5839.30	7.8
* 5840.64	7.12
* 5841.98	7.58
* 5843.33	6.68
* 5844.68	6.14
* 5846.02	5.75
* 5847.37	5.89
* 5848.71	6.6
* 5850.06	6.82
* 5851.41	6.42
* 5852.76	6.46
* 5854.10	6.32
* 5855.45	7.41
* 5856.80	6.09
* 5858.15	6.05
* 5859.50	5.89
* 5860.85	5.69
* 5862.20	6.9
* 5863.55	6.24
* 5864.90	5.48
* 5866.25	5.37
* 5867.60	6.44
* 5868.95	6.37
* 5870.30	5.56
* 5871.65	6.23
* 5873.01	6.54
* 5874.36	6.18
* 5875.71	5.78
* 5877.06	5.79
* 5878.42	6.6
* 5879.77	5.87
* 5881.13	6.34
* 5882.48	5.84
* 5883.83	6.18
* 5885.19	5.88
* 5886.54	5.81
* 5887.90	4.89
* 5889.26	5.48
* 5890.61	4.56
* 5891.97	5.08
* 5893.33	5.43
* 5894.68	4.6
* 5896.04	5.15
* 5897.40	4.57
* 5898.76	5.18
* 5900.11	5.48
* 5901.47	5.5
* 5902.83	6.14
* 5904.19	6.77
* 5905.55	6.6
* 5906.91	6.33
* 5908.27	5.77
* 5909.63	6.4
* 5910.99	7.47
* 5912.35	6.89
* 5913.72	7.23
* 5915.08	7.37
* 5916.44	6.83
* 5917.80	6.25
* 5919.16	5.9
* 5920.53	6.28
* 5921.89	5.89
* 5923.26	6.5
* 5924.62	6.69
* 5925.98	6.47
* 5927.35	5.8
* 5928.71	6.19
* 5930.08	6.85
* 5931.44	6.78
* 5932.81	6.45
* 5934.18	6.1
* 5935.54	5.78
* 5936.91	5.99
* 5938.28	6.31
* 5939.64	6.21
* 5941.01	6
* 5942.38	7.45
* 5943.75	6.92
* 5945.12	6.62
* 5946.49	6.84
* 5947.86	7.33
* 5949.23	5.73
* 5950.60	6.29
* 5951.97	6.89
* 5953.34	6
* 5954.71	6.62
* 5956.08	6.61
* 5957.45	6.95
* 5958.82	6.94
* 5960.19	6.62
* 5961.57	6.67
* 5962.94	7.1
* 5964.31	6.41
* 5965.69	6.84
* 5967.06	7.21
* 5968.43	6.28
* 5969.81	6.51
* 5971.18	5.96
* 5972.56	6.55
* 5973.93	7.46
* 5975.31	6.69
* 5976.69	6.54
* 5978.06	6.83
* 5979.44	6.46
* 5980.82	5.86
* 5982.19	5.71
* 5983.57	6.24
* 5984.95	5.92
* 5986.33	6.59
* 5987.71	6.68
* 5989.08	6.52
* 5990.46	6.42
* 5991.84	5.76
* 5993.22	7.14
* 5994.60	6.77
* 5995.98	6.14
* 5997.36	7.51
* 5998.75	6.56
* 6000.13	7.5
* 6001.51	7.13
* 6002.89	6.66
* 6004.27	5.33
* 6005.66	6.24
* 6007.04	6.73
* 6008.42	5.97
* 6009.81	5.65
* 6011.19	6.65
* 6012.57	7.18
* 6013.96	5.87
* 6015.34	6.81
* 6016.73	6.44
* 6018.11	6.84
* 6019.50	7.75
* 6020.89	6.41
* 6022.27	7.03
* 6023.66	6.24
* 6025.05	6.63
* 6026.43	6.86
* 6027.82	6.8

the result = 3.8 angstrom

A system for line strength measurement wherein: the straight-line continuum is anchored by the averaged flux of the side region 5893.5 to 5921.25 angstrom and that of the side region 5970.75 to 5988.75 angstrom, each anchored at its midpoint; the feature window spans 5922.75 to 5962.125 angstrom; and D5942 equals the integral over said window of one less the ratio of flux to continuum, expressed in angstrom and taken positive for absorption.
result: -1.4 angstrom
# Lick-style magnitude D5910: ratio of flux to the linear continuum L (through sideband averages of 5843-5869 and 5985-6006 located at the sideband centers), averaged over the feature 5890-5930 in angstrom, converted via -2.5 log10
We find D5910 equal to 0.05 mag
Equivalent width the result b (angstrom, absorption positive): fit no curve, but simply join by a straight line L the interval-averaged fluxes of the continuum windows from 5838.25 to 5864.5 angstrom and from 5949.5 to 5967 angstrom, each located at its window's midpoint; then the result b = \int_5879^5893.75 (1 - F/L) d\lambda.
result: 2.2 angstrom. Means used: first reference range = 6.5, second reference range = 6.66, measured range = 5.59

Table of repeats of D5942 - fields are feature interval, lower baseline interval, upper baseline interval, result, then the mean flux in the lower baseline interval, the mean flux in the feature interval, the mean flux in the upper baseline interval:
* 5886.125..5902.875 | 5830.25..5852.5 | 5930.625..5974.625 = 3.74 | 6.75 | 5.18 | 6.58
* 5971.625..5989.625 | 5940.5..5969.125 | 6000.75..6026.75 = 0.46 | 6.69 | 6.46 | 6.55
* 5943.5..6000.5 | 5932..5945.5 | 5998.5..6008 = -0.97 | 6.38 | 6.59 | 6.58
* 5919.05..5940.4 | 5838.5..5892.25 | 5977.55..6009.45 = 0.12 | 6.16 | 6.27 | 6.45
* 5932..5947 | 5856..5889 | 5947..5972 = 0.11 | 6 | 6.42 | 6.61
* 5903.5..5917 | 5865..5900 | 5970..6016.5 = -2.06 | 5.66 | 6.76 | 6.49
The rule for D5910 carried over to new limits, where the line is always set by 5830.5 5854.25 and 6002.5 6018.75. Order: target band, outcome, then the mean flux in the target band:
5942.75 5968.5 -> -0.04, 6.7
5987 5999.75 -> -0.04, 6.63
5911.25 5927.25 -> 0.00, 6.57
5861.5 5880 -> 0.10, 6.1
